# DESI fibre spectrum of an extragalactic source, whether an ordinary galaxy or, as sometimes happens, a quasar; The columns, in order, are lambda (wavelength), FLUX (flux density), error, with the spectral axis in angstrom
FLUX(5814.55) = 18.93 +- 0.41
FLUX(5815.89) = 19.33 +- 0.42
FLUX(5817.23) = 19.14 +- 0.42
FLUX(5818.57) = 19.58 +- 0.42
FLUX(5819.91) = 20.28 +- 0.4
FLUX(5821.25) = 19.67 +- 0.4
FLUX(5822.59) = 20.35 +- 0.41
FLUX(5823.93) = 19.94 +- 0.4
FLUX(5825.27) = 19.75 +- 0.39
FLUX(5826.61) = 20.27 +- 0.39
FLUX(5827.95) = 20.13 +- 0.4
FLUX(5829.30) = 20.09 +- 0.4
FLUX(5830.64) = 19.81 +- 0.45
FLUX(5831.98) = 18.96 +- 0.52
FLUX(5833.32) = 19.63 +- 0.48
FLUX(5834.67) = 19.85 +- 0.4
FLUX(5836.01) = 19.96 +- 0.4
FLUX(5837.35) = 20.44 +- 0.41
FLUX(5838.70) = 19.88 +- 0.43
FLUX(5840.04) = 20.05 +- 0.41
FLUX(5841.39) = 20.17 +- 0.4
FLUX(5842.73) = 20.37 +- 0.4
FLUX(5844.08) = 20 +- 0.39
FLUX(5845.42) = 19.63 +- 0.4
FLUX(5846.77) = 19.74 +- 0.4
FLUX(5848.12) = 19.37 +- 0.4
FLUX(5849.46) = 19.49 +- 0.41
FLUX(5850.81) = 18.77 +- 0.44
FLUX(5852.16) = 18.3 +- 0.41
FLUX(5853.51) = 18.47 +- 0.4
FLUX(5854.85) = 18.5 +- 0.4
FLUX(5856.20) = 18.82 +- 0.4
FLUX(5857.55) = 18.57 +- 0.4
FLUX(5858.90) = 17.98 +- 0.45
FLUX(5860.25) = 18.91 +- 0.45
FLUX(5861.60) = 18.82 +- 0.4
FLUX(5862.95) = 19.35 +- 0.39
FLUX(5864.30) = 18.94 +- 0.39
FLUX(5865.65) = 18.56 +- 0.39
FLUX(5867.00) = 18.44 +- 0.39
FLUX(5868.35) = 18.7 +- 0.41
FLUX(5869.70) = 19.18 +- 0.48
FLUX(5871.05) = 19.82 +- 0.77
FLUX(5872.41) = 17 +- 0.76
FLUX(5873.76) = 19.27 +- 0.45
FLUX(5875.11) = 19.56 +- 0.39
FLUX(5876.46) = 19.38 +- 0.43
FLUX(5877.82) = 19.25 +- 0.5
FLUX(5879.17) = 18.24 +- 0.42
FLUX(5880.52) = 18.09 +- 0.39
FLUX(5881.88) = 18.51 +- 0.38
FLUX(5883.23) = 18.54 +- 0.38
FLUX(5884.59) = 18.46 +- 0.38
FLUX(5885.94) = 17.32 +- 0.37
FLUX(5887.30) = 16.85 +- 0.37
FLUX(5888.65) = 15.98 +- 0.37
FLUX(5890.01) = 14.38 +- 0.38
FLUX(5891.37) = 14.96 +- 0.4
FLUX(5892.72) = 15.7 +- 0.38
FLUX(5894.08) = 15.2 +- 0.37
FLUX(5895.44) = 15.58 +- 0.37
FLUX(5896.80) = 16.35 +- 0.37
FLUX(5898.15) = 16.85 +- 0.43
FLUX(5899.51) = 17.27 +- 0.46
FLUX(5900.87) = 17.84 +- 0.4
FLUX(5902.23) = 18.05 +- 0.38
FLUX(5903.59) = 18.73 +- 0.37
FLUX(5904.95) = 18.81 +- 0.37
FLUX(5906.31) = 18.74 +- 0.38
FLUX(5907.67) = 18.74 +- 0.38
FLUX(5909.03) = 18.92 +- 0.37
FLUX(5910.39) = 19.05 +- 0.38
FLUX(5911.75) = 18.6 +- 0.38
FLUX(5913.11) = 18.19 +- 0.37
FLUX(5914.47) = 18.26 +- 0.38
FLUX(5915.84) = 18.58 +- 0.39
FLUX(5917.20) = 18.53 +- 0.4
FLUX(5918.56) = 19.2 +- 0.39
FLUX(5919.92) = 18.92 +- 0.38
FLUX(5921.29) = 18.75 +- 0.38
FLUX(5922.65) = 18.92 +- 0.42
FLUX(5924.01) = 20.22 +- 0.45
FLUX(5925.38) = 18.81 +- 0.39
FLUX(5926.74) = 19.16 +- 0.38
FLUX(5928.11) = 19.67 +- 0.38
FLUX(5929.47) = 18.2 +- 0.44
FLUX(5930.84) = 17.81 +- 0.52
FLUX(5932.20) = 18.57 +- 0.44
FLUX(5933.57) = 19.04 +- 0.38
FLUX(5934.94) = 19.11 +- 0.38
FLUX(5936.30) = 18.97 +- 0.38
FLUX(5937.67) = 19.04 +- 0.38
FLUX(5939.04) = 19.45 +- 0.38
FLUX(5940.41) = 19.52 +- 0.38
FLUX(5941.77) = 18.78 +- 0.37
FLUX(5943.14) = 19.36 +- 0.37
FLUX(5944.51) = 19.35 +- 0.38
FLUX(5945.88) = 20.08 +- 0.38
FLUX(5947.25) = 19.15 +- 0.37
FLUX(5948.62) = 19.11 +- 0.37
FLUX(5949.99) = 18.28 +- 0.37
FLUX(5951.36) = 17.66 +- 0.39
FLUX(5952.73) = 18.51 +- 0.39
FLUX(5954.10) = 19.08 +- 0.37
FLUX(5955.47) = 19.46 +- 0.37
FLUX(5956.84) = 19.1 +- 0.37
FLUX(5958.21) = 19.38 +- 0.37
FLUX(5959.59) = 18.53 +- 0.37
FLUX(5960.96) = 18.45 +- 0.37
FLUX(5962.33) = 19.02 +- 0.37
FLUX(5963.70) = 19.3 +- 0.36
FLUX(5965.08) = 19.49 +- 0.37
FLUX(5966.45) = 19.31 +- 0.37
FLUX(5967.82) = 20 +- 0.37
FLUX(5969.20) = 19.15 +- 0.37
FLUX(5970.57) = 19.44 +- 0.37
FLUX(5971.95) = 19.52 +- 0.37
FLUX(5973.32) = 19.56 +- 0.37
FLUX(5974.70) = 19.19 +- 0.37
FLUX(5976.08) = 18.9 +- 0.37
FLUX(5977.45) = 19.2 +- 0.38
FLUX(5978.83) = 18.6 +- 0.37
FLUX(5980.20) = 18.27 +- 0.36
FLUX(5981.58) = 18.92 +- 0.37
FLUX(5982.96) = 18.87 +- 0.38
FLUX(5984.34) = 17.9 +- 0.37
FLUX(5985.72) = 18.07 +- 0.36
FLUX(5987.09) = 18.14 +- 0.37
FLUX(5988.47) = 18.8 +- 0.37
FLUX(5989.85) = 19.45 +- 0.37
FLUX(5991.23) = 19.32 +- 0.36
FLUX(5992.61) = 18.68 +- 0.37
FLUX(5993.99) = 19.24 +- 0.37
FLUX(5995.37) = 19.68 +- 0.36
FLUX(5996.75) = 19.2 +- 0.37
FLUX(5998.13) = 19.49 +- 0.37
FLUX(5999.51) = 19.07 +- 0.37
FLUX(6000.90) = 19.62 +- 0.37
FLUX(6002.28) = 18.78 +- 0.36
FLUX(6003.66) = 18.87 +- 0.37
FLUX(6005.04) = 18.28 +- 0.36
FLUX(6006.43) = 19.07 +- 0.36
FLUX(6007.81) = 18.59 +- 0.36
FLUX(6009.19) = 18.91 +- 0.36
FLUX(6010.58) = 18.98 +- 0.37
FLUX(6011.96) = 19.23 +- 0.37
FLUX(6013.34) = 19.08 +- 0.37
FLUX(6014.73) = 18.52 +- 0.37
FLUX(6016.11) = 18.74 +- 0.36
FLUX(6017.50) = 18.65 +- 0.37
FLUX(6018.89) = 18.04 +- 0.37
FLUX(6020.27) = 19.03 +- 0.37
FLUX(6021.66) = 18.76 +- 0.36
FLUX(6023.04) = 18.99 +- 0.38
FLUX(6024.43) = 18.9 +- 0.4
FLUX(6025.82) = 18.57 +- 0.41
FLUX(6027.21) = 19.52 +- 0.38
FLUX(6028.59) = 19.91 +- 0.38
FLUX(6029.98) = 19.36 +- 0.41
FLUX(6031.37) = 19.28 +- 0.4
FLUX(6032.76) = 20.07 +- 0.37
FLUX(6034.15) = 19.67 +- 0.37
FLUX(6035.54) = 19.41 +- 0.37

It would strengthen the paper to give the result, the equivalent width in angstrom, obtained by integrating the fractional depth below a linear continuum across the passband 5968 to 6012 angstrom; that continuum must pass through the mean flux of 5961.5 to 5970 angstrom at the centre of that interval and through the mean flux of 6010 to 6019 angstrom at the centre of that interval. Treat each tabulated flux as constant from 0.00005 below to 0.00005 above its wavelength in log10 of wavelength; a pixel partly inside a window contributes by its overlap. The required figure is 0.2 angstrom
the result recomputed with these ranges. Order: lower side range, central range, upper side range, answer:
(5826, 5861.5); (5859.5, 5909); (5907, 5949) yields 3.4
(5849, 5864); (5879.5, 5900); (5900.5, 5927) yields 2.2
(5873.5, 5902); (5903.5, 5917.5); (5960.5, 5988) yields -0.7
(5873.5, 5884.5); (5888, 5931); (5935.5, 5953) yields 2.3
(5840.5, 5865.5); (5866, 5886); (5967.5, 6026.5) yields 0.4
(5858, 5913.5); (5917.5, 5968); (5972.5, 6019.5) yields -1.6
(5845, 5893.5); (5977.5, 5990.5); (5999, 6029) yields 0.1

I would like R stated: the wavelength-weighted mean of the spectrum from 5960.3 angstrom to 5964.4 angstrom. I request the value 18.9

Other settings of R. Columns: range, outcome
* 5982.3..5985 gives 18.4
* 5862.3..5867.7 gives 18.8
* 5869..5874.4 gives 18.8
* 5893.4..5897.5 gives 15.7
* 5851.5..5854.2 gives 18.4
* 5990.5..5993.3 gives 19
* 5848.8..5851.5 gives 19.1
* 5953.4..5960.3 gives 19.1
